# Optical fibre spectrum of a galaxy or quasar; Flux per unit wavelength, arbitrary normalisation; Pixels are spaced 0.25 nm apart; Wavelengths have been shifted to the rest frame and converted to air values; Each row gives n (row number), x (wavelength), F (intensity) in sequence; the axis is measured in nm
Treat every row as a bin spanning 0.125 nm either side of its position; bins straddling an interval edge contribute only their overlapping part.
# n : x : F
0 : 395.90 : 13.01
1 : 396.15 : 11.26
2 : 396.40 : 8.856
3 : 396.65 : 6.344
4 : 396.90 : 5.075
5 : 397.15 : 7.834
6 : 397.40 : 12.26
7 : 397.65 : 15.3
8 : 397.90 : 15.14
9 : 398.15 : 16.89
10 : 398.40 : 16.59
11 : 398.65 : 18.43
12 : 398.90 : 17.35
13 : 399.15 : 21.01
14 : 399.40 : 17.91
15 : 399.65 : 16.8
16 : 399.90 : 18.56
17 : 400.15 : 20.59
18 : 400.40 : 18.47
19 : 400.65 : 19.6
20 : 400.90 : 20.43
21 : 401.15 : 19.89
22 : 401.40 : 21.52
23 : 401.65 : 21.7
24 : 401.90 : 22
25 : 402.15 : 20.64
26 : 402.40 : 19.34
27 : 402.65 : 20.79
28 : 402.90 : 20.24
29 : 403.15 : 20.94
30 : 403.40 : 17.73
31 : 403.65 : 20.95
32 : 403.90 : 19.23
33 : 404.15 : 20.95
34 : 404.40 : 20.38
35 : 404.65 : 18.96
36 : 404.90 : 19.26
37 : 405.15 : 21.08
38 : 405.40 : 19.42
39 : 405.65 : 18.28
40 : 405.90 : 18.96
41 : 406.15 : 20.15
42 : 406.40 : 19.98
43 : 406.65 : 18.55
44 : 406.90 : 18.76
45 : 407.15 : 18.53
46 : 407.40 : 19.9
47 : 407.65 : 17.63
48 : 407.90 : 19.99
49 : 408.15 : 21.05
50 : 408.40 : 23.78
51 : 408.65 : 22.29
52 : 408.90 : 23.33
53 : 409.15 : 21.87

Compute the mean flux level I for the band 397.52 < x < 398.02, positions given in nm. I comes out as 15.2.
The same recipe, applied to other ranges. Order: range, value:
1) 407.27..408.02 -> 19.2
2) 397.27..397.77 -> 13.7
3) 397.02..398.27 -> 13.4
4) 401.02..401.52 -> 20.7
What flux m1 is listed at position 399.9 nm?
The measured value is 18.56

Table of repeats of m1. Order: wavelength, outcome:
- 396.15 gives 11.26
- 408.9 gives 23.33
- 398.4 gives 16.59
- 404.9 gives 19.26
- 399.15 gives 21.01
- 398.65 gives 18.43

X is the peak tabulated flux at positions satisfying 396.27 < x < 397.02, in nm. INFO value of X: 8.856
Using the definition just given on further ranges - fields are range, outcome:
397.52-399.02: 18.43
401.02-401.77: 21.7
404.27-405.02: 20.38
